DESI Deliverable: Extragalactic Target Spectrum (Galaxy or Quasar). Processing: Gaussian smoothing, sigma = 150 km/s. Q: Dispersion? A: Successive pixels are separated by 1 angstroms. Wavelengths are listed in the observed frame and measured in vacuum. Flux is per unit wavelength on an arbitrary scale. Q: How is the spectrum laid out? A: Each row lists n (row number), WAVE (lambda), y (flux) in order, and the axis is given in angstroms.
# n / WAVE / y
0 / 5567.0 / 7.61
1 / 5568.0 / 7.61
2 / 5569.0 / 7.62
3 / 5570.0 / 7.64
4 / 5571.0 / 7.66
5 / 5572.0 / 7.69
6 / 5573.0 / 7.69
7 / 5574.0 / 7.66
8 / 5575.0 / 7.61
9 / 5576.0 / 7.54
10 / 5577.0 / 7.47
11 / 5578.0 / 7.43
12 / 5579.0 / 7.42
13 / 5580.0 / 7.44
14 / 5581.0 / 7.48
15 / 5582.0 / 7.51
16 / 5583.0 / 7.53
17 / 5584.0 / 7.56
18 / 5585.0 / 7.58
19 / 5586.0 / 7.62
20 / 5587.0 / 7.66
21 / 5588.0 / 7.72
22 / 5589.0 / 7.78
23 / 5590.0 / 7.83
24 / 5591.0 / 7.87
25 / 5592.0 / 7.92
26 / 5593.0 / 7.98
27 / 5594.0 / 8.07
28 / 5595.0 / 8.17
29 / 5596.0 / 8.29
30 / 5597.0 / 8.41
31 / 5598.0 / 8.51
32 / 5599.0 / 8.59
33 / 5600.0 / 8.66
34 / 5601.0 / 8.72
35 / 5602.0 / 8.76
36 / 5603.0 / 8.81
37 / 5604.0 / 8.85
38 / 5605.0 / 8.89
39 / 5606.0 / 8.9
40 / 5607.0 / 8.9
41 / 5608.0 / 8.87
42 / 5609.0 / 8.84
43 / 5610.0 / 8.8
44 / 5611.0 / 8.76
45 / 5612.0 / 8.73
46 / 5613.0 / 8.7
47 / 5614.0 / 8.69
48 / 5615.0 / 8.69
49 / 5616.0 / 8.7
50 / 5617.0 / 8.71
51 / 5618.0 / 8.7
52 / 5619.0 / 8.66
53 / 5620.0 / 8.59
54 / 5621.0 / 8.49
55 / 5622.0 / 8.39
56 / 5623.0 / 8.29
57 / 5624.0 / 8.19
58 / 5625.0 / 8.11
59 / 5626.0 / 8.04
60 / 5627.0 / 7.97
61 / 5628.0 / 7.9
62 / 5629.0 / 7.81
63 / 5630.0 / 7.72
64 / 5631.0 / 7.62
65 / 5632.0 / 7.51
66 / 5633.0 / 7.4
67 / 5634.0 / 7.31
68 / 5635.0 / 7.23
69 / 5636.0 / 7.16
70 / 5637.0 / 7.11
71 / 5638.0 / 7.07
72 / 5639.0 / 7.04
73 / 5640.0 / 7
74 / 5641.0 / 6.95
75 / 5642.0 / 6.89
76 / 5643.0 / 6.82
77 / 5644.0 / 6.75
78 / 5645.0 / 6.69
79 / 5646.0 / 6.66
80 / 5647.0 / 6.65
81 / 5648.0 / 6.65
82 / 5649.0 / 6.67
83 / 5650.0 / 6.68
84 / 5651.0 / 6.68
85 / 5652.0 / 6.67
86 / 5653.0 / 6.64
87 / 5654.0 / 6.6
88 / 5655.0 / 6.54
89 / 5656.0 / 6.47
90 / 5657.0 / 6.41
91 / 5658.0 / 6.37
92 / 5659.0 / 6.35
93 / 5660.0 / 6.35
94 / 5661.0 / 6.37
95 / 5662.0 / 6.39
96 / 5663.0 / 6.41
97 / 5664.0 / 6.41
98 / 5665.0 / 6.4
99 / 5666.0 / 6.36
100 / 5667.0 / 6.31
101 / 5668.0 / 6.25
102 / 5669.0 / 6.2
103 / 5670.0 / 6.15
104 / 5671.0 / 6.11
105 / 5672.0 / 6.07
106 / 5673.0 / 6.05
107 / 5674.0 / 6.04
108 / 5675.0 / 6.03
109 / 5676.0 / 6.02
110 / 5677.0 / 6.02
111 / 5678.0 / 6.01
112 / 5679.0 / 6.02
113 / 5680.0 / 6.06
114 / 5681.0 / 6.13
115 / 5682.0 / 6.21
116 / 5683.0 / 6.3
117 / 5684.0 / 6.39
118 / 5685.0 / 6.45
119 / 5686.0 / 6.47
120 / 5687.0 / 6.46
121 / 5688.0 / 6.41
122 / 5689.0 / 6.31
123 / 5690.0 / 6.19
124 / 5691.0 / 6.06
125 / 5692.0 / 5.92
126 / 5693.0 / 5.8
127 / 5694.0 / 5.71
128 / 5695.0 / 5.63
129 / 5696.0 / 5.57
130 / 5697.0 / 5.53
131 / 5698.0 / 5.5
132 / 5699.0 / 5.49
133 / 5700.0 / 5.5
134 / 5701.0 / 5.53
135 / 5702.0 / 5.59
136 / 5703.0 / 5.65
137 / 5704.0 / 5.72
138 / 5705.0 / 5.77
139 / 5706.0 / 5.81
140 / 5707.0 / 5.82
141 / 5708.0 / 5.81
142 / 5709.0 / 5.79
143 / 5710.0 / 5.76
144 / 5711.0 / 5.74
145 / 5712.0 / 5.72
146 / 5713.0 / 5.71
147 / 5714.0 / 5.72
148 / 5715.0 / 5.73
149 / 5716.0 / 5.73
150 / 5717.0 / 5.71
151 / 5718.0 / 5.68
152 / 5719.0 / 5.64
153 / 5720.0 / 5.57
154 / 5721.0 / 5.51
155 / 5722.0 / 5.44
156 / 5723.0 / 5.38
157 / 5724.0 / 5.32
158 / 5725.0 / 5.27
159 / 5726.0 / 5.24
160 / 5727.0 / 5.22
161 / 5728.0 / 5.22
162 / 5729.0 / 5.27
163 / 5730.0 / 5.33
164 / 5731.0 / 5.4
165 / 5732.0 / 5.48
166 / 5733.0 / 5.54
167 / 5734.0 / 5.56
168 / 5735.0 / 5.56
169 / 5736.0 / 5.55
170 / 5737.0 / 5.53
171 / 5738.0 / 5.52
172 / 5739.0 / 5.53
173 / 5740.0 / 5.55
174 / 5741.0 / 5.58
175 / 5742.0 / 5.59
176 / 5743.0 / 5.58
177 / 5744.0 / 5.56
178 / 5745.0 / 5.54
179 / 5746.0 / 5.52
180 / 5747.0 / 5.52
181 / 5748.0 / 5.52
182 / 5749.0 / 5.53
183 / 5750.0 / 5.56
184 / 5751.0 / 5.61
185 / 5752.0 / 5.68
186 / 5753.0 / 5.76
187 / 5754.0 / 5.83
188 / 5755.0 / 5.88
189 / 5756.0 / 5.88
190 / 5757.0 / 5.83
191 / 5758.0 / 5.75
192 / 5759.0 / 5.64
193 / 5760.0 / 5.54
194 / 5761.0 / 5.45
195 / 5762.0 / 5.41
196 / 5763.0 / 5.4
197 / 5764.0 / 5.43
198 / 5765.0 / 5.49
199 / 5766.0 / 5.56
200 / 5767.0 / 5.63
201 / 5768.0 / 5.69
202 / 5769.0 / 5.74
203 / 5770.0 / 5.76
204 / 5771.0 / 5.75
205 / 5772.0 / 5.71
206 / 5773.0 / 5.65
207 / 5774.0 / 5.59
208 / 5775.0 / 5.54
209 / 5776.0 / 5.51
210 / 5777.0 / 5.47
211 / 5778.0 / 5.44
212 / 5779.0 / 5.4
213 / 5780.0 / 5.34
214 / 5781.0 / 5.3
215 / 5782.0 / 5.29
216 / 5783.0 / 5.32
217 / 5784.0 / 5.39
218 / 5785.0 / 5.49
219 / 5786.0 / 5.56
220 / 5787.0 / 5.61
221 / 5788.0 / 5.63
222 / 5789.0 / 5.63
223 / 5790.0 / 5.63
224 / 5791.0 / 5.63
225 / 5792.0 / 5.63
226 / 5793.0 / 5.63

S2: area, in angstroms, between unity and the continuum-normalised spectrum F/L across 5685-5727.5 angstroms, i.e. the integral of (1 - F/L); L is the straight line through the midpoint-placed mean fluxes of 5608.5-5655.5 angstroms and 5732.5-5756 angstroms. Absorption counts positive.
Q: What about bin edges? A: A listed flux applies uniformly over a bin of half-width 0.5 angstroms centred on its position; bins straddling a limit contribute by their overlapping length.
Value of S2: 3.8 angstroms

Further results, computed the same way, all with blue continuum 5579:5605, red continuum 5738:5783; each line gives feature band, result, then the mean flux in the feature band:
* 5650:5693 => 3.7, 6.29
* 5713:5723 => 0.9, 5.63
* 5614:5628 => -1.4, 8.42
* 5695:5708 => 1.6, 5.63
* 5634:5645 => 0.5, 7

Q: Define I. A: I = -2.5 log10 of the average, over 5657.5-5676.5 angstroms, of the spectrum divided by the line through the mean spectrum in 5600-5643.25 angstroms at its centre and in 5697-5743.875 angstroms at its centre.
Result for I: 0.12 mag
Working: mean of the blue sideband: 8.14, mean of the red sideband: 5.56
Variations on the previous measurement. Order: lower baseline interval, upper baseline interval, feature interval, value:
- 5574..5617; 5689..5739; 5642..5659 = 0.06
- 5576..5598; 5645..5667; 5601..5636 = -0.16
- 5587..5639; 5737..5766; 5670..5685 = 0.15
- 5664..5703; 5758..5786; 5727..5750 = 0.04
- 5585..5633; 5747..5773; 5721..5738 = 0.15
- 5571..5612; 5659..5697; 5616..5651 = -0.05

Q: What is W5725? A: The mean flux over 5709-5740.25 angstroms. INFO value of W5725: 5.52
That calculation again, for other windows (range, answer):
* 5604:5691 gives 7.13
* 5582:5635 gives 8.25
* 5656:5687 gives 6.24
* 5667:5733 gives 5.81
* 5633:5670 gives 6.66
